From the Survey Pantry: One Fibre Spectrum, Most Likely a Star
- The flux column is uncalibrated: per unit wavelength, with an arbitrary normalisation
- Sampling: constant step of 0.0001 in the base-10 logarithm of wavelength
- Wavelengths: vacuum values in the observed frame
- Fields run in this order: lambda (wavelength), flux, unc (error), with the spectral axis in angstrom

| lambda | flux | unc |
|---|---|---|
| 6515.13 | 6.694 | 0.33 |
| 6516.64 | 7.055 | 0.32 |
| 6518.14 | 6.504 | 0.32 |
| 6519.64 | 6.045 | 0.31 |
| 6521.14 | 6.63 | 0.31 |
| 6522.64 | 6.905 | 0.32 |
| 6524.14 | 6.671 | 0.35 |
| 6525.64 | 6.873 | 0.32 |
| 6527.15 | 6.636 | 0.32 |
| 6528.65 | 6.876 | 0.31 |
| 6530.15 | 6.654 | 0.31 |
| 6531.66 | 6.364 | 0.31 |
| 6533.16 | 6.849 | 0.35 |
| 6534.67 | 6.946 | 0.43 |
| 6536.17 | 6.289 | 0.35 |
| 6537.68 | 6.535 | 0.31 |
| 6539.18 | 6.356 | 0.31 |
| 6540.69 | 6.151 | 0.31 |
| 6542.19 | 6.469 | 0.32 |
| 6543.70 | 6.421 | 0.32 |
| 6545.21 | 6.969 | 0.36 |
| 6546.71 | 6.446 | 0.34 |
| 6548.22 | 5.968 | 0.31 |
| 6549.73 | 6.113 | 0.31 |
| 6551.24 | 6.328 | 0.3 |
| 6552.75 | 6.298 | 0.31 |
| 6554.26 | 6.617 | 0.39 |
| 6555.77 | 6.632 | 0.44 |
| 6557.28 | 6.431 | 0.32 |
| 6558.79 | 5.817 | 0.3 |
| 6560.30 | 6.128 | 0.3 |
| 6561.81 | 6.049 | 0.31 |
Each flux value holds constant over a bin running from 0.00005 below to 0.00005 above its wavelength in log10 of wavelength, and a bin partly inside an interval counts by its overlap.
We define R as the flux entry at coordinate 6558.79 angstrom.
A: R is 5.817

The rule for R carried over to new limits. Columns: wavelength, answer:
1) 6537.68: 6.535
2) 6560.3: 6.128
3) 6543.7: 6.421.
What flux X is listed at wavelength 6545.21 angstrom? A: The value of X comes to 6.969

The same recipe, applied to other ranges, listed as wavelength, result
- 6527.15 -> 6.636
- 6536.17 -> 6.289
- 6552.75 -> 6.298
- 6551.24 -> 6.328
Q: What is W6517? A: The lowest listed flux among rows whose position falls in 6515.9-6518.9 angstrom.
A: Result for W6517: 6.504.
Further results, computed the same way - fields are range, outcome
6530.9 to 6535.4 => 6.364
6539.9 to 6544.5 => 6.151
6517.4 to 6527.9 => 6.045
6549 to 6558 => 6.113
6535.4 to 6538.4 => 6.289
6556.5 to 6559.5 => 5.817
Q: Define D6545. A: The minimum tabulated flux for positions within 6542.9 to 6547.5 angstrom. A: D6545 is 6.421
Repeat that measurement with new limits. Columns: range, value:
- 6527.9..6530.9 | 6.654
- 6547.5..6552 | 5.968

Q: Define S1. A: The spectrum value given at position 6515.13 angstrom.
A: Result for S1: 6.694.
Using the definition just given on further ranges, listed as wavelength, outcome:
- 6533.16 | 6.849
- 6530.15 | 6.654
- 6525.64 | 6.873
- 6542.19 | 6.469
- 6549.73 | 6.113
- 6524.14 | 6.671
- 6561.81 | 6.049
